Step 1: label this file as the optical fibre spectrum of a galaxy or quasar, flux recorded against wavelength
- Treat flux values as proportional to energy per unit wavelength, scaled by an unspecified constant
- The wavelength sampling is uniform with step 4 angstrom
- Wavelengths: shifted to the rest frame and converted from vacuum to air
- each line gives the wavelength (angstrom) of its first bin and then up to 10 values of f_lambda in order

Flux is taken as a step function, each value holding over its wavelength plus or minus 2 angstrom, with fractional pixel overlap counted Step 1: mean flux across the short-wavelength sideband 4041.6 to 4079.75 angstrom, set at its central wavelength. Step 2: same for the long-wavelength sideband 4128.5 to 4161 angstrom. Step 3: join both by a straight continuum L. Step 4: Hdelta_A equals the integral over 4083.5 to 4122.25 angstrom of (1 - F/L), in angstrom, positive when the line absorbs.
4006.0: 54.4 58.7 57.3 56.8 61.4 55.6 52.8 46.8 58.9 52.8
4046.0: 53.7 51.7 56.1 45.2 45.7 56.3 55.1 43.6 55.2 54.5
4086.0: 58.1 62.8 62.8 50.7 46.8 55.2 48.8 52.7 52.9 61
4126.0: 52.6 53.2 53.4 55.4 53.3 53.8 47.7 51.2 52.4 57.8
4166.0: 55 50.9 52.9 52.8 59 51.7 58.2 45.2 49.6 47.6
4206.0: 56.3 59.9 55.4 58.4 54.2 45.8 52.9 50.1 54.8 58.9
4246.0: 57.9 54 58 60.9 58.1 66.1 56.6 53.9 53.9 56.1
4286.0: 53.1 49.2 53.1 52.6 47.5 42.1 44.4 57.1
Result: -2.11 angstrom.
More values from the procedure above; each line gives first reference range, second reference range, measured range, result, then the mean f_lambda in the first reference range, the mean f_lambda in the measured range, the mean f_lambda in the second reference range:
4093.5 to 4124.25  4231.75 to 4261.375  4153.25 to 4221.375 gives 1.60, 53.4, 53.8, 56.4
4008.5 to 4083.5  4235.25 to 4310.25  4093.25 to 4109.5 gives 0.32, 53.5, 52.7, 54.5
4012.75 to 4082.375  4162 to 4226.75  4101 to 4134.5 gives 0.18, 53.2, 53.1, 53.6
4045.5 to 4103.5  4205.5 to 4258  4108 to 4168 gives 0.75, 53.3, 53.4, 55.3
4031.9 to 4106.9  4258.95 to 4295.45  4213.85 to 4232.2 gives 0.67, 53.2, 53.1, 55.8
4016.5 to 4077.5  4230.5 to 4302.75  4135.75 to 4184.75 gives 0.60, 52.9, 53.5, 55.4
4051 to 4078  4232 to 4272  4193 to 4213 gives 1.27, 50.7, 52.2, 57.5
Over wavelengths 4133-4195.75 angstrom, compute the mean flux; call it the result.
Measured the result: 53.2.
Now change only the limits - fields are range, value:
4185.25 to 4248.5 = 53.6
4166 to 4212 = 53.2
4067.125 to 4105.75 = 54.5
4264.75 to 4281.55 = 57.1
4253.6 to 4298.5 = 56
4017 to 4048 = 54.8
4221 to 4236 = 50.5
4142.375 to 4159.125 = 51.4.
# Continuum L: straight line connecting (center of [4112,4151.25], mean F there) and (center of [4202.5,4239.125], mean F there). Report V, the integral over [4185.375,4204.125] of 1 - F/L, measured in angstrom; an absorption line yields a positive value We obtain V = 1.2 angstrom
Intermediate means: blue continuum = 53.7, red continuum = 53.9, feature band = 50.4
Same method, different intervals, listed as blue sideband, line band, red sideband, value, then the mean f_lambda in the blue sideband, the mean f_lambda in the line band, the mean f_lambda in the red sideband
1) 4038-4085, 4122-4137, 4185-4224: -0.4 angstrom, 52.2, 54.3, 53.7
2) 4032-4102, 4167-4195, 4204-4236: 0.3 angstrom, 53.3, 53.3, 54.1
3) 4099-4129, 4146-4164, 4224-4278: 0.4 angstrom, 52.8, 52.4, 55.9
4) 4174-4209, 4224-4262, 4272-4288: -0.9 angstrom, 52.8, 55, 54.2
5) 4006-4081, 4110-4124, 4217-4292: -0.1 angstrom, 53.6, 54.6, 55.4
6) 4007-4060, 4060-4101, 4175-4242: -0.1 angstrom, 54.4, 54.3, 53.4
